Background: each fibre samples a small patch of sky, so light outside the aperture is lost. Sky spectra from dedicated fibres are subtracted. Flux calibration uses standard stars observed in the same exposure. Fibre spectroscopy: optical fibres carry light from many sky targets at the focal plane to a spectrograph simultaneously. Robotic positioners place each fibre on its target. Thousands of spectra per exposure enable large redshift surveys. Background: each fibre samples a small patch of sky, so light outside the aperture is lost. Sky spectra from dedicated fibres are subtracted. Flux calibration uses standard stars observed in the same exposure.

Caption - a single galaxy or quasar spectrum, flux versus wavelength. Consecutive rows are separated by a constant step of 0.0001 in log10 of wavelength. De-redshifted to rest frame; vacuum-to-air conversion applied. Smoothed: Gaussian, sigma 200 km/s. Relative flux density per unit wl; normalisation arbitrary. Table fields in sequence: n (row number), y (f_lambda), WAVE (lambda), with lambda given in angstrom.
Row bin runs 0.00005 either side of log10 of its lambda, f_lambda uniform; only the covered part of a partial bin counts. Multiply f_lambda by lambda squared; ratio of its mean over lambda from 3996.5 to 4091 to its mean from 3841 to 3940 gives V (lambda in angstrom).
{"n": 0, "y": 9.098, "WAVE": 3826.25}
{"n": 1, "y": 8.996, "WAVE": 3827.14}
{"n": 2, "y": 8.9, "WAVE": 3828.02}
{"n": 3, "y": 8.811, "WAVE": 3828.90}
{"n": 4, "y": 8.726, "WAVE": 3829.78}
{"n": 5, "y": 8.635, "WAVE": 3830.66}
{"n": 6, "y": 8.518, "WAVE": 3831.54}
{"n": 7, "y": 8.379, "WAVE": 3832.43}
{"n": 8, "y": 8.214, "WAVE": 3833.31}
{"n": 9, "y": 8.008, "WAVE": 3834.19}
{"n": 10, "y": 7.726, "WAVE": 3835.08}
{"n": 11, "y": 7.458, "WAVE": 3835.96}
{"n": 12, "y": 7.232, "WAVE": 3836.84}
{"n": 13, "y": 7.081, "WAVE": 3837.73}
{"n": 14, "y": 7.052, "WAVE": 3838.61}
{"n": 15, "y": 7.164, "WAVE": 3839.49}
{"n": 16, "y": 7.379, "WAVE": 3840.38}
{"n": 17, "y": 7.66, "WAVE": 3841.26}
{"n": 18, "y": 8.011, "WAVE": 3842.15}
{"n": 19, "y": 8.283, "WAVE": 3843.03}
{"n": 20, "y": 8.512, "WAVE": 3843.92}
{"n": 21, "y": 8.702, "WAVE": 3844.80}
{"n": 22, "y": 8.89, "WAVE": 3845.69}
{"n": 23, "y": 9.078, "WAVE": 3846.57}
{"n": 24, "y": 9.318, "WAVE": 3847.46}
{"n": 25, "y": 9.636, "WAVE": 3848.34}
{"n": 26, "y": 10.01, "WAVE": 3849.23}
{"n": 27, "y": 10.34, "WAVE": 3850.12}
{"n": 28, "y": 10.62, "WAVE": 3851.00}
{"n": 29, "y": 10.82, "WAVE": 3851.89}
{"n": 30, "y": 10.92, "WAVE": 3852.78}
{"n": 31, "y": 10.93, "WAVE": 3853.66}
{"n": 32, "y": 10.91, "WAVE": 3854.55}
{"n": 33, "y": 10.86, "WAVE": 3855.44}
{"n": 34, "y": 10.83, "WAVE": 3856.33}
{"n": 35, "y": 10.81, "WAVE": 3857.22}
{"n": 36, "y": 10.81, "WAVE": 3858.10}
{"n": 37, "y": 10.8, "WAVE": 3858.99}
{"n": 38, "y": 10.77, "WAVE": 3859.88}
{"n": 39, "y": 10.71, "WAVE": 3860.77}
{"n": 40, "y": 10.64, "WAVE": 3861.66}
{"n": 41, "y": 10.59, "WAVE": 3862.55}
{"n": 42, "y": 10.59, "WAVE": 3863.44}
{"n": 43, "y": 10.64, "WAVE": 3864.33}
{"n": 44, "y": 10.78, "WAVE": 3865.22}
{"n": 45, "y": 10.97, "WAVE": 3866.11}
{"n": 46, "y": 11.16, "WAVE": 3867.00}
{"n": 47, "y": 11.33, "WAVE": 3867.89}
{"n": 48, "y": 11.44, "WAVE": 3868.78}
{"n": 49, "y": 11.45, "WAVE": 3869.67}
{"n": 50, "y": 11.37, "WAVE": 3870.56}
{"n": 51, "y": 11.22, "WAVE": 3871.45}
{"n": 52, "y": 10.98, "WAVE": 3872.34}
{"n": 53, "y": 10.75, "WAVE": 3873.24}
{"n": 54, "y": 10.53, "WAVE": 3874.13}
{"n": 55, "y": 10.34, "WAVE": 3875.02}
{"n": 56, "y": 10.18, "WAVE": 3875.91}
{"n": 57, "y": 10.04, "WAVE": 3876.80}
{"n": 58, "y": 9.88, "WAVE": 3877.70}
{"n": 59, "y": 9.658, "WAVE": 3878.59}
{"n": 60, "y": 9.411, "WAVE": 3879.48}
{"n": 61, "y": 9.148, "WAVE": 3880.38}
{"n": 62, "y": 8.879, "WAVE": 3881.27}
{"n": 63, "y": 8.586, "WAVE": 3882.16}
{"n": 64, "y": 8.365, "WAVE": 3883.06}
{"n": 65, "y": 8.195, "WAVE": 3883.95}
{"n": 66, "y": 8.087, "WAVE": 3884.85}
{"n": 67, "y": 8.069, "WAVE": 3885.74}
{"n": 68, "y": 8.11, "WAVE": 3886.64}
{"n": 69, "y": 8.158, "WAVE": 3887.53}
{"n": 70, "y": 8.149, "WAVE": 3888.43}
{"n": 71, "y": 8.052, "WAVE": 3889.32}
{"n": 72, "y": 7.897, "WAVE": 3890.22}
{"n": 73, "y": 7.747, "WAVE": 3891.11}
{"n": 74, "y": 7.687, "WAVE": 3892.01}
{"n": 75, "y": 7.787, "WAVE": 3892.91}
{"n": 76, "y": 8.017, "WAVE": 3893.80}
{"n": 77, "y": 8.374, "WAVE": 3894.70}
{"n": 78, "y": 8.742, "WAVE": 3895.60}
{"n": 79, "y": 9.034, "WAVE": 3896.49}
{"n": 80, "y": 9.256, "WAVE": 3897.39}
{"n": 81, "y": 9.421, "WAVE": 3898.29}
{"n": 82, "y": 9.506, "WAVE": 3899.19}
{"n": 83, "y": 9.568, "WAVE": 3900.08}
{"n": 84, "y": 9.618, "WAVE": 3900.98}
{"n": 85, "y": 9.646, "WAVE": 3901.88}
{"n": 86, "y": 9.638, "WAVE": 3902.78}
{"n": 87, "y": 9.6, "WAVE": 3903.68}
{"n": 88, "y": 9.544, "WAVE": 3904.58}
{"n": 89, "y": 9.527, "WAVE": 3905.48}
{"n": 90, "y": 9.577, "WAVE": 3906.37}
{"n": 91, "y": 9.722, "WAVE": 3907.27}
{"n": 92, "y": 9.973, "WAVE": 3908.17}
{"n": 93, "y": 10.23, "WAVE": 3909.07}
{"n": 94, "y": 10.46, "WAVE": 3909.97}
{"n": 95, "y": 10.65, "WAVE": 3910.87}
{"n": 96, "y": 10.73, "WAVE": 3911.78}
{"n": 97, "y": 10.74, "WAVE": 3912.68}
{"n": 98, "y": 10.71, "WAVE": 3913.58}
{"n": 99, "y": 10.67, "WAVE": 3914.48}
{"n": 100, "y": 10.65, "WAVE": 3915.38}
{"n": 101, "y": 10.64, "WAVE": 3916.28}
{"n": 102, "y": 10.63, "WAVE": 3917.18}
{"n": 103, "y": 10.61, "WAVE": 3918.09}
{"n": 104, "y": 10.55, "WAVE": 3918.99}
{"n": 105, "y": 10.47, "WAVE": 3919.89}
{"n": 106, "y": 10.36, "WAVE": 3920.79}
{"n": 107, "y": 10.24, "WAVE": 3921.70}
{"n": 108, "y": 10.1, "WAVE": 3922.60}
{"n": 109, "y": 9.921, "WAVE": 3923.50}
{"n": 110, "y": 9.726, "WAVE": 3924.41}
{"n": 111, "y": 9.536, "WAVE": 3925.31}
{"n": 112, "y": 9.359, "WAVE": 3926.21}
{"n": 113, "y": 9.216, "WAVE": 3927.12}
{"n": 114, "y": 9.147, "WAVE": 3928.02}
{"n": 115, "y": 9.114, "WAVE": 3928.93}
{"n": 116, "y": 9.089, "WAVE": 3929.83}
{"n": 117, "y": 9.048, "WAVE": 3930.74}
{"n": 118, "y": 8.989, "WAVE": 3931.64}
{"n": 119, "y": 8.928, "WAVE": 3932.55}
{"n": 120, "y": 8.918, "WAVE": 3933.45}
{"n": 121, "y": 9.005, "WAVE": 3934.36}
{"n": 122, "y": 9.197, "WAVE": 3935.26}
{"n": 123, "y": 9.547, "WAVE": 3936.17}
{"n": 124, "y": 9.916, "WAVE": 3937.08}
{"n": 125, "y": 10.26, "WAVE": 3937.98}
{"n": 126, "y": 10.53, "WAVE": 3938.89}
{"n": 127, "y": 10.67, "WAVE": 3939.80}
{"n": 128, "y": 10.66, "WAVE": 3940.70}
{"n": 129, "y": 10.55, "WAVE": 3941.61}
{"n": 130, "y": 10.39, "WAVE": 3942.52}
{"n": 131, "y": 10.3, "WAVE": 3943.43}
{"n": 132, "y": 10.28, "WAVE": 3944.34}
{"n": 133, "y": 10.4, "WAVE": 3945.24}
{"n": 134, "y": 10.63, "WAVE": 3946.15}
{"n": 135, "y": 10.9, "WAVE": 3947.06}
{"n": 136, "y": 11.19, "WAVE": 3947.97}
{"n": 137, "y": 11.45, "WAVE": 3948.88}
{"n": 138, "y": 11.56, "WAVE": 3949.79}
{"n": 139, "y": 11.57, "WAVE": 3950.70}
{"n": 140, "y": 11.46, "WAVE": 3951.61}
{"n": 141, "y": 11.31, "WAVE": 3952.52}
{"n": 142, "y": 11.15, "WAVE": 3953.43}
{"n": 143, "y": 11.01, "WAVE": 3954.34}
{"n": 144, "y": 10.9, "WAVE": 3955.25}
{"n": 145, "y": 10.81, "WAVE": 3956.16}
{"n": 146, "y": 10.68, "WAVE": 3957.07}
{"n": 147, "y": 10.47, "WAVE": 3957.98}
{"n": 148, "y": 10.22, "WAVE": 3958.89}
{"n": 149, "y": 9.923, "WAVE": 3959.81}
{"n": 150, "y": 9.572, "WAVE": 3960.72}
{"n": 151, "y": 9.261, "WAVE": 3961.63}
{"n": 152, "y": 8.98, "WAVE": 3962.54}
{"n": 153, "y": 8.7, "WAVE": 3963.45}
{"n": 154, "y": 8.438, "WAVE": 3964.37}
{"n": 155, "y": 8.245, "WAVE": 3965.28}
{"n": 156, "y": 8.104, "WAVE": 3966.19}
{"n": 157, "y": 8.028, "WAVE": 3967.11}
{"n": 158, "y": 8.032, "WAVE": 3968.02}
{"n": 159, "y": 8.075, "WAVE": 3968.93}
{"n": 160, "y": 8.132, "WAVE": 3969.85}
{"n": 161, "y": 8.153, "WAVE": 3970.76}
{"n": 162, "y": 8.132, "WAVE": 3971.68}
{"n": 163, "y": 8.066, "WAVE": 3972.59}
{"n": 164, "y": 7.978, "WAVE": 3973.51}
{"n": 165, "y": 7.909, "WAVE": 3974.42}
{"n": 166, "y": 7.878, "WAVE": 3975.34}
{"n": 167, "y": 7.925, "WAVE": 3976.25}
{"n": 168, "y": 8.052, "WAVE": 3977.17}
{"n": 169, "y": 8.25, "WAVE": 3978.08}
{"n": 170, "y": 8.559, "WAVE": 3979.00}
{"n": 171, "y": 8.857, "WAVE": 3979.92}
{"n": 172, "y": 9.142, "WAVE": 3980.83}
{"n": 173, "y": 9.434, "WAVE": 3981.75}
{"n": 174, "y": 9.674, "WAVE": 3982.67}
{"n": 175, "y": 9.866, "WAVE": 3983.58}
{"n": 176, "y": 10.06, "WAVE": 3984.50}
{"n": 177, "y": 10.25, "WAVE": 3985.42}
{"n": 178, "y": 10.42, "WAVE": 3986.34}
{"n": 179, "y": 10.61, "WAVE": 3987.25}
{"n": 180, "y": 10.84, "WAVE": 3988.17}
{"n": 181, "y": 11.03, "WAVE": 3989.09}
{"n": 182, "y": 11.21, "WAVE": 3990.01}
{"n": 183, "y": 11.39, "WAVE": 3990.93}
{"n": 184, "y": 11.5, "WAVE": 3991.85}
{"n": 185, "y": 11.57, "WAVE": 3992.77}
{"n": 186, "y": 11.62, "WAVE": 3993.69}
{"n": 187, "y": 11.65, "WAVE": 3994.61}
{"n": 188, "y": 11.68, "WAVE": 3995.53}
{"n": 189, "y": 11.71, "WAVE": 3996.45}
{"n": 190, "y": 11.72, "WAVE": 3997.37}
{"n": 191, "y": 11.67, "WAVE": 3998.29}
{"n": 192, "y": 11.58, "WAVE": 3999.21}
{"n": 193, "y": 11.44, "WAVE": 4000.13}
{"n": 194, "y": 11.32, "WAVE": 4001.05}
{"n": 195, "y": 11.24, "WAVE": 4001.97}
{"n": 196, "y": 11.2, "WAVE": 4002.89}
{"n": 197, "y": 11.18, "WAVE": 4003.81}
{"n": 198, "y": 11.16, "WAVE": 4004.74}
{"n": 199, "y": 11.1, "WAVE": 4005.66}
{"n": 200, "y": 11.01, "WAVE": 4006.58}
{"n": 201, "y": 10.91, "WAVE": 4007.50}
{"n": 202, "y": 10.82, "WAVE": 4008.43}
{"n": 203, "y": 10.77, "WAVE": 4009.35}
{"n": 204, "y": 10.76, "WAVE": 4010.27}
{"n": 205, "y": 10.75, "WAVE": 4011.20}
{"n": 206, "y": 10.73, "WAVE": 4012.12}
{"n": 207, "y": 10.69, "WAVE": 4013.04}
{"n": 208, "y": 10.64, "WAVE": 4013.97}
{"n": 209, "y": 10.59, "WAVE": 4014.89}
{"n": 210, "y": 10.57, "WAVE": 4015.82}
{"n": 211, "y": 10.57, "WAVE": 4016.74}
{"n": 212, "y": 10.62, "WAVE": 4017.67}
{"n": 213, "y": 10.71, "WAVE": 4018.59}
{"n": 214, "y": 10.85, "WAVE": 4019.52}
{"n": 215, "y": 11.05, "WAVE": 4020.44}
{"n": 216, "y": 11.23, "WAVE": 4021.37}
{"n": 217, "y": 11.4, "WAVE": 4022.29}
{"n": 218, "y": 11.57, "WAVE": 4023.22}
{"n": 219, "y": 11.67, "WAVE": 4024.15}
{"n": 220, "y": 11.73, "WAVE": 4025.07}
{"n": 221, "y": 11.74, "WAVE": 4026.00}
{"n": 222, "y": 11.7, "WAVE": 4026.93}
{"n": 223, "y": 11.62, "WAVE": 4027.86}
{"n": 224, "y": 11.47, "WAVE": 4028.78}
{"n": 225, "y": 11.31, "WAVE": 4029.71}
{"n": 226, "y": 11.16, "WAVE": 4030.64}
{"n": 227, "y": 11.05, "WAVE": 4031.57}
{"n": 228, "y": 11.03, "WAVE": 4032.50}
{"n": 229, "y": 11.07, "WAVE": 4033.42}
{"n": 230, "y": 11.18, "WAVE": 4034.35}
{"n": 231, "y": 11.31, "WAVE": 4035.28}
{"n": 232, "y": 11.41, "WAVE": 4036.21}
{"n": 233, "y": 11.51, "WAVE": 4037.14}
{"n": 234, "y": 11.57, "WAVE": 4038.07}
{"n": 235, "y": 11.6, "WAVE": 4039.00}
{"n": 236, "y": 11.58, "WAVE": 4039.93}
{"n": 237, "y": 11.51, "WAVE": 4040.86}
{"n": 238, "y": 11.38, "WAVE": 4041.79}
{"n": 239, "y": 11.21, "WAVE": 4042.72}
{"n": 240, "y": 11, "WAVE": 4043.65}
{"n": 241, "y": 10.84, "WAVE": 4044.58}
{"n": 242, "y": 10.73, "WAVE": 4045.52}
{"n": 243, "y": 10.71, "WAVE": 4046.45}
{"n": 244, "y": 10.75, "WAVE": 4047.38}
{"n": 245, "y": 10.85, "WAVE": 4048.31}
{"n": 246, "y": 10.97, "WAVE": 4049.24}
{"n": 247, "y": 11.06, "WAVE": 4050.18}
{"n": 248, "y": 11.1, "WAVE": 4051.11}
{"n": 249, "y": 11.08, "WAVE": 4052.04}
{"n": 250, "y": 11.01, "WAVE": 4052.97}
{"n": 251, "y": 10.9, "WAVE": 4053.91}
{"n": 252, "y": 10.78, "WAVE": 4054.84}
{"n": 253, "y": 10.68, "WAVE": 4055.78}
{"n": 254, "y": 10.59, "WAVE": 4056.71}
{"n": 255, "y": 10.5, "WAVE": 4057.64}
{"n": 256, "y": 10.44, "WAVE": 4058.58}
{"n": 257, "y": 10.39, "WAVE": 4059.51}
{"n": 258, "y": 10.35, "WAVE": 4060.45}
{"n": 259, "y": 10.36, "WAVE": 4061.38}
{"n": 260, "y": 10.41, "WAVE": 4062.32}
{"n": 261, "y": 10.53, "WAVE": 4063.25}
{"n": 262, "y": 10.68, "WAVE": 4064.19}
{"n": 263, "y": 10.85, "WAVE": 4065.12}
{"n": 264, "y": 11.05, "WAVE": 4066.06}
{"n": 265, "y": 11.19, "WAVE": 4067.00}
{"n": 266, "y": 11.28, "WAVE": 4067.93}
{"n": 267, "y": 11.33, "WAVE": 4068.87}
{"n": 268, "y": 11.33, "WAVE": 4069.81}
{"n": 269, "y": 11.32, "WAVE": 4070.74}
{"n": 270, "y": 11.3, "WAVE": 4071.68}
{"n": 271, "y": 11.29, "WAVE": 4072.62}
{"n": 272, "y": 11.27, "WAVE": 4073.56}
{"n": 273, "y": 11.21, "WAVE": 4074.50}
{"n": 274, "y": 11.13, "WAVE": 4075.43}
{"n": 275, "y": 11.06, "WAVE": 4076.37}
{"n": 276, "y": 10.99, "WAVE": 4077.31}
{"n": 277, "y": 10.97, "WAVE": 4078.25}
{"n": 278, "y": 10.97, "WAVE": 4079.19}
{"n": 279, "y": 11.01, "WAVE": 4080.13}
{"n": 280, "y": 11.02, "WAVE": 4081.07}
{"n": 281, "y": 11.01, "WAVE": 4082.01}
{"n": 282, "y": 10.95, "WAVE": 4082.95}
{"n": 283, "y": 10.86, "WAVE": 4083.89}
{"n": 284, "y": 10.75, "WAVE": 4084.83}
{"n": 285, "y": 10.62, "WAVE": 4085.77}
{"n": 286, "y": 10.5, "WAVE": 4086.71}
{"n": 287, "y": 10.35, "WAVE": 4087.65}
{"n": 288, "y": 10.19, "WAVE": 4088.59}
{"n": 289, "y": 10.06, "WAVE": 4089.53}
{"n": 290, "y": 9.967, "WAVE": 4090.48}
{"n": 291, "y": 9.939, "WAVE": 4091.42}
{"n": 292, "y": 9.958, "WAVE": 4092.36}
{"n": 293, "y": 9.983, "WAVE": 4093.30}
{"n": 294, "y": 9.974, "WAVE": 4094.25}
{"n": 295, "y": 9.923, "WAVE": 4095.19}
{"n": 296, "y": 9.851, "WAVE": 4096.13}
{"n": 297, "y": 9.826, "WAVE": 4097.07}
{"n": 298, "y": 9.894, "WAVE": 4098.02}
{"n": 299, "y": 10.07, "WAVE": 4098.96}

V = 1.22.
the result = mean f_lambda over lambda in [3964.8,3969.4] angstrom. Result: 8.1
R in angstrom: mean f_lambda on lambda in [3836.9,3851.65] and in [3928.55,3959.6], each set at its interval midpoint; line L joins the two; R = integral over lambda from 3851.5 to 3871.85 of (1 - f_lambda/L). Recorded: -4.63 angstrom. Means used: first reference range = 8.6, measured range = 10.9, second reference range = 10.3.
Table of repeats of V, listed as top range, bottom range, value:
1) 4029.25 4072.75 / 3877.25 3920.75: 1.27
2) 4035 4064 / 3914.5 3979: 1.19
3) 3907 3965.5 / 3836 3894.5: 1.11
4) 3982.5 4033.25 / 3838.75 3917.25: 1.22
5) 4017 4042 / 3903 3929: 1.19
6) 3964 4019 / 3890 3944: 1.08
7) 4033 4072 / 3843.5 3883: 1.17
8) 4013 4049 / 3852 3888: 1.19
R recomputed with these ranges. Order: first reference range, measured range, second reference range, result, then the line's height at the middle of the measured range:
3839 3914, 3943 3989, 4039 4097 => 2.60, 10.2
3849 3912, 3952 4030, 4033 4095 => 1.25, 10.5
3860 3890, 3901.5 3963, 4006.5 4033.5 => 1.07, 10.3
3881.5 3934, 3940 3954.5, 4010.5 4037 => -1.39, 9.96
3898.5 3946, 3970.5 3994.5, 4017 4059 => 2.22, 10.6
